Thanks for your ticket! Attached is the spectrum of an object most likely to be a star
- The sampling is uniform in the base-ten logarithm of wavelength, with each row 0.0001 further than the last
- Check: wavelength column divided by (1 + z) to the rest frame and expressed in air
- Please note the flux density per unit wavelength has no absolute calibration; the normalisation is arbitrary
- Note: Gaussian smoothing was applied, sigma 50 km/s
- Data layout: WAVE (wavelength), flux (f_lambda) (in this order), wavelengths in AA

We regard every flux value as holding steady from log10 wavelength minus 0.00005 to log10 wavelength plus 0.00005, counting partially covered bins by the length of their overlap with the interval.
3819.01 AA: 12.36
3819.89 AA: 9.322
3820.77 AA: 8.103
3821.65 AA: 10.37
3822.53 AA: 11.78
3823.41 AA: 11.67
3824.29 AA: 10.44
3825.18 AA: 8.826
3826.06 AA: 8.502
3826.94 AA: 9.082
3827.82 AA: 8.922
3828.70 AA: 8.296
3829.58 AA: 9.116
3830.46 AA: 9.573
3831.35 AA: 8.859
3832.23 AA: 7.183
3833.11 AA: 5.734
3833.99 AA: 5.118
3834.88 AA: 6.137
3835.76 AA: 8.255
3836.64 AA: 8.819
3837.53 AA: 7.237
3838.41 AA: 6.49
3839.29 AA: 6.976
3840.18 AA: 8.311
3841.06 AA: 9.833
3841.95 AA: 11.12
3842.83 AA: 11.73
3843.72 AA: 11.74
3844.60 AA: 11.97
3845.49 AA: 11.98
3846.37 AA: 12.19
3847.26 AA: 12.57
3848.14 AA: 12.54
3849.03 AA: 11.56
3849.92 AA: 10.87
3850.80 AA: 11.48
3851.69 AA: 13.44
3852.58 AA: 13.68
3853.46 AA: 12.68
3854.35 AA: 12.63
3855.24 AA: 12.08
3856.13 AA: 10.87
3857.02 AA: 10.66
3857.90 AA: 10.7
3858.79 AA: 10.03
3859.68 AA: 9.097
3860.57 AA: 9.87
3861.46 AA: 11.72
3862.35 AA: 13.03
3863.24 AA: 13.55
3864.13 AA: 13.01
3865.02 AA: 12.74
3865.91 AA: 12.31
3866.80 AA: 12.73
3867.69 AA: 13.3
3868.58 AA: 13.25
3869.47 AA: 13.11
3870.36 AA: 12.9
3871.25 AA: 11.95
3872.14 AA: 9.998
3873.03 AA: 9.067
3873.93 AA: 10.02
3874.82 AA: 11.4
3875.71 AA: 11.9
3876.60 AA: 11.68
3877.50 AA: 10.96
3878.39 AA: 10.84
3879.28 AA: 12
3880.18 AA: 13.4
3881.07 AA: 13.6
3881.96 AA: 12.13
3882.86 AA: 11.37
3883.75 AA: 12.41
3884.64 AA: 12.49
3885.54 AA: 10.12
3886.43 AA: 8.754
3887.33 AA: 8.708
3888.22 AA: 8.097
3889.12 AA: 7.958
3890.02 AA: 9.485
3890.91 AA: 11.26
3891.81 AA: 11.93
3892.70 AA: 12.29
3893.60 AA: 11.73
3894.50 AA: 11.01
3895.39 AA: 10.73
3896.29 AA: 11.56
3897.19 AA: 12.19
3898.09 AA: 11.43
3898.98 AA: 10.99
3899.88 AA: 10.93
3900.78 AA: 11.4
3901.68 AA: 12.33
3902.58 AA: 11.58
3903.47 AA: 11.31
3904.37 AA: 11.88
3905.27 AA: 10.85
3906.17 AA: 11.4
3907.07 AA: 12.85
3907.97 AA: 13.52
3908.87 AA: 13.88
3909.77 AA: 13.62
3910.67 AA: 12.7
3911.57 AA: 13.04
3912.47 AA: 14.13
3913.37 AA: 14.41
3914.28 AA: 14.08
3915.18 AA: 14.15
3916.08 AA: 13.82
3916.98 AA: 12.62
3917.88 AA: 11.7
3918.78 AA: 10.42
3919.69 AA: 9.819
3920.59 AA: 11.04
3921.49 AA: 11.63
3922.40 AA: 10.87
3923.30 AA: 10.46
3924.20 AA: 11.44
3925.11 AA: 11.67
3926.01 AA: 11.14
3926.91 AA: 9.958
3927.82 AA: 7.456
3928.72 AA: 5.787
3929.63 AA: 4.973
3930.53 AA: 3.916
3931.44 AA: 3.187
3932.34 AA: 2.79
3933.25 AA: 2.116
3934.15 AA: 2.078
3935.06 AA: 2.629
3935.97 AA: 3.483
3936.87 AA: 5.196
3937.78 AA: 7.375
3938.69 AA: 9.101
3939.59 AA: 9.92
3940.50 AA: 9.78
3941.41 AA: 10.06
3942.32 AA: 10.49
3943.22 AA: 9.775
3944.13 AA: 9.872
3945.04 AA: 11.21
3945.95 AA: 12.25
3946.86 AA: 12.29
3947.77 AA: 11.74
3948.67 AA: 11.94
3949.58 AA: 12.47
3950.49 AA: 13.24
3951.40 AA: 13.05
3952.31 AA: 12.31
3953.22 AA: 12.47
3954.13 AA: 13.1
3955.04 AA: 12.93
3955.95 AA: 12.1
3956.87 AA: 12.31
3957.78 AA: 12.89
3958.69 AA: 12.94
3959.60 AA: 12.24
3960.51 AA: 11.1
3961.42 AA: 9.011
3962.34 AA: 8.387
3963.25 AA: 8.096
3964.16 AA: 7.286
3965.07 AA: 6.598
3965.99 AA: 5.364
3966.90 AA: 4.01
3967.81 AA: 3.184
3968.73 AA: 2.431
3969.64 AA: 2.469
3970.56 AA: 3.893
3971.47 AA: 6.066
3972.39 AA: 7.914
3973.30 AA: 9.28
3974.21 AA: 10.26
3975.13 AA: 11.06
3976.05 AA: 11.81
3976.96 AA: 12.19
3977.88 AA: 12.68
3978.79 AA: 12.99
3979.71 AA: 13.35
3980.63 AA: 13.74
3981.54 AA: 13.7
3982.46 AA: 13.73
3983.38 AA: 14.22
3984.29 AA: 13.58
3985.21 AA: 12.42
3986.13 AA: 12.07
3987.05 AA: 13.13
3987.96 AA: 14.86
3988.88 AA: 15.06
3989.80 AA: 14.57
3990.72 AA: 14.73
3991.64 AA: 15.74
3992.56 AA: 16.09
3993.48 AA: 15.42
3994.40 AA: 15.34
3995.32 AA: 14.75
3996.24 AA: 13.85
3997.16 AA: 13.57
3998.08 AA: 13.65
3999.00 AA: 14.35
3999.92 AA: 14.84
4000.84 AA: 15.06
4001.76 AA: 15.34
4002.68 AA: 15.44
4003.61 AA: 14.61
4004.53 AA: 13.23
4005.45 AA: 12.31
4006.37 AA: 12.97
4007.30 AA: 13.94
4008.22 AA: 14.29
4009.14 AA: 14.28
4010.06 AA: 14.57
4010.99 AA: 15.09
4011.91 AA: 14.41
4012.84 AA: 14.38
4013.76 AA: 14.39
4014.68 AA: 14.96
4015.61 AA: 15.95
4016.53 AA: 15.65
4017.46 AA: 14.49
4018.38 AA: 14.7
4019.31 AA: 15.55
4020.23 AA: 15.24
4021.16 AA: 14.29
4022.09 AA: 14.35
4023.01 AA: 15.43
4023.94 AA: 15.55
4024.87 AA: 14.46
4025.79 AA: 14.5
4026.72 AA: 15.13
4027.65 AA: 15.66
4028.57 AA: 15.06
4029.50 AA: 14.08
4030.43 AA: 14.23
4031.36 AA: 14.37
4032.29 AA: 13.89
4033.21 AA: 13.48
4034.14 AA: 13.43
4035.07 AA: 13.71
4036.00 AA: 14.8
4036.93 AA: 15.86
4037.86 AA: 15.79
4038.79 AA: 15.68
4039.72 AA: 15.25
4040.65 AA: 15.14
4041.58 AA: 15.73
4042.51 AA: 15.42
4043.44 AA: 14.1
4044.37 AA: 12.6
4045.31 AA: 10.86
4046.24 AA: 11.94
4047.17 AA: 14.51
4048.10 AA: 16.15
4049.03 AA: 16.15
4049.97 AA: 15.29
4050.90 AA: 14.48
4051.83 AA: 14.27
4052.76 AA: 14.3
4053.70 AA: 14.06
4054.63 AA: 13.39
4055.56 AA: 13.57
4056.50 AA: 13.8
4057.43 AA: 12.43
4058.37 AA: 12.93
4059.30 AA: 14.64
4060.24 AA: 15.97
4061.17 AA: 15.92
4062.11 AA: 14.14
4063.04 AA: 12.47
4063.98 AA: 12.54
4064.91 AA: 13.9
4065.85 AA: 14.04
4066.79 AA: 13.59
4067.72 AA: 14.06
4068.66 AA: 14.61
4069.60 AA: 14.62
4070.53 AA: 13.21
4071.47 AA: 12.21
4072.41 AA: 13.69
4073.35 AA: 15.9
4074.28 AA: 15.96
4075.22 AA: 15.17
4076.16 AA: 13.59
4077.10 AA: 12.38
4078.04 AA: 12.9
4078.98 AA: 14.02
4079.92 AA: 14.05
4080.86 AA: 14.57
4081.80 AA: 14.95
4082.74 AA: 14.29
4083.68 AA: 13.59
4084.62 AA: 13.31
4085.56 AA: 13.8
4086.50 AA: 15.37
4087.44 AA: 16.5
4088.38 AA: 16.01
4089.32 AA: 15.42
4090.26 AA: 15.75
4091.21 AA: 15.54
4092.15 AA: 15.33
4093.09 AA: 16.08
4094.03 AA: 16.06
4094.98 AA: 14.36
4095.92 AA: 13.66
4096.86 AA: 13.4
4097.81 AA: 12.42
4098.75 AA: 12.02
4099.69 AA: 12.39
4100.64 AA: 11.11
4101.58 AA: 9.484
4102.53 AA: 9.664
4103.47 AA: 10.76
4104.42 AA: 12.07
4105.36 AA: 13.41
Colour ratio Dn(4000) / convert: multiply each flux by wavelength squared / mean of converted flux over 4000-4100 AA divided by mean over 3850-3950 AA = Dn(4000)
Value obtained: 1.4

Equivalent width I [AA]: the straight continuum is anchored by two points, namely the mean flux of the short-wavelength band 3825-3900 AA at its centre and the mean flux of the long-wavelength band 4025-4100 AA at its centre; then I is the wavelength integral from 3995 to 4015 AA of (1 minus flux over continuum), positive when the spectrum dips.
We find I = -1.5 AA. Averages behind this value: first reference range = 10.8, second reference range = 14.3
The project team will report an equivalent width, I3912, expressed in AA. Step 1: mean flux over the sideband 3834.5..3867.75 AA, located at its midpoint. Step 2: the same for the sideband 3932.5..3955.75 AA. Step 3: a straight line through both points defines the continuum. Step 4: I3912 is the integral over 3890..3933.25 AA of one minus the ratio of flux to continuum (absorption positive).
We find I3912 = -3.4 AA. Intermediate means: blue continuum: 11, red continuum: 9.58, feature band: 10.9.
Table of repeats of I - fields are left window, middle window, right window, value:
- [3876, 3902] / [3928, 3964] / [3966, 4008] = 7.8 AA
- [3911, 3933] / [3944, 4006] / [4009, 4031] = 4.6 AA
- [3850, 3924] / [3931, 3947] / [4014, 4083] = 6.7 AA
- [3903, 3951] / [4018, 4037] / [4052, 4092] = -2.5 AA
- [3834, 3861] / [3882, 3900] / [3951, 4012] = 0.3 AA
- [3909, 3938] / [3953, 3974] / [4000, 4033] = 5.4 AA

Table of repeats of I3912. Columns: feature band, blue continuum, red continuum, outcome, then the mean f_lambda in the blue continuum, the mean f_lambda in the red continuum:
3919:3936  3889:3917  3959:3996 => 6.43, 12.1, 10.9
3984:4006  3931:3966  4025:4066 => -4.81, 9.42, 14.3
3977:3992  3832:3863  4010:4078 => -0.63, 10.3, 14.4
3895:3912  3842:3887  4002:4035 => 0.64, 11.8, 14.5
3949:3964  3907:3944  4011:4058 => -1.04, 9.55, 14.5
